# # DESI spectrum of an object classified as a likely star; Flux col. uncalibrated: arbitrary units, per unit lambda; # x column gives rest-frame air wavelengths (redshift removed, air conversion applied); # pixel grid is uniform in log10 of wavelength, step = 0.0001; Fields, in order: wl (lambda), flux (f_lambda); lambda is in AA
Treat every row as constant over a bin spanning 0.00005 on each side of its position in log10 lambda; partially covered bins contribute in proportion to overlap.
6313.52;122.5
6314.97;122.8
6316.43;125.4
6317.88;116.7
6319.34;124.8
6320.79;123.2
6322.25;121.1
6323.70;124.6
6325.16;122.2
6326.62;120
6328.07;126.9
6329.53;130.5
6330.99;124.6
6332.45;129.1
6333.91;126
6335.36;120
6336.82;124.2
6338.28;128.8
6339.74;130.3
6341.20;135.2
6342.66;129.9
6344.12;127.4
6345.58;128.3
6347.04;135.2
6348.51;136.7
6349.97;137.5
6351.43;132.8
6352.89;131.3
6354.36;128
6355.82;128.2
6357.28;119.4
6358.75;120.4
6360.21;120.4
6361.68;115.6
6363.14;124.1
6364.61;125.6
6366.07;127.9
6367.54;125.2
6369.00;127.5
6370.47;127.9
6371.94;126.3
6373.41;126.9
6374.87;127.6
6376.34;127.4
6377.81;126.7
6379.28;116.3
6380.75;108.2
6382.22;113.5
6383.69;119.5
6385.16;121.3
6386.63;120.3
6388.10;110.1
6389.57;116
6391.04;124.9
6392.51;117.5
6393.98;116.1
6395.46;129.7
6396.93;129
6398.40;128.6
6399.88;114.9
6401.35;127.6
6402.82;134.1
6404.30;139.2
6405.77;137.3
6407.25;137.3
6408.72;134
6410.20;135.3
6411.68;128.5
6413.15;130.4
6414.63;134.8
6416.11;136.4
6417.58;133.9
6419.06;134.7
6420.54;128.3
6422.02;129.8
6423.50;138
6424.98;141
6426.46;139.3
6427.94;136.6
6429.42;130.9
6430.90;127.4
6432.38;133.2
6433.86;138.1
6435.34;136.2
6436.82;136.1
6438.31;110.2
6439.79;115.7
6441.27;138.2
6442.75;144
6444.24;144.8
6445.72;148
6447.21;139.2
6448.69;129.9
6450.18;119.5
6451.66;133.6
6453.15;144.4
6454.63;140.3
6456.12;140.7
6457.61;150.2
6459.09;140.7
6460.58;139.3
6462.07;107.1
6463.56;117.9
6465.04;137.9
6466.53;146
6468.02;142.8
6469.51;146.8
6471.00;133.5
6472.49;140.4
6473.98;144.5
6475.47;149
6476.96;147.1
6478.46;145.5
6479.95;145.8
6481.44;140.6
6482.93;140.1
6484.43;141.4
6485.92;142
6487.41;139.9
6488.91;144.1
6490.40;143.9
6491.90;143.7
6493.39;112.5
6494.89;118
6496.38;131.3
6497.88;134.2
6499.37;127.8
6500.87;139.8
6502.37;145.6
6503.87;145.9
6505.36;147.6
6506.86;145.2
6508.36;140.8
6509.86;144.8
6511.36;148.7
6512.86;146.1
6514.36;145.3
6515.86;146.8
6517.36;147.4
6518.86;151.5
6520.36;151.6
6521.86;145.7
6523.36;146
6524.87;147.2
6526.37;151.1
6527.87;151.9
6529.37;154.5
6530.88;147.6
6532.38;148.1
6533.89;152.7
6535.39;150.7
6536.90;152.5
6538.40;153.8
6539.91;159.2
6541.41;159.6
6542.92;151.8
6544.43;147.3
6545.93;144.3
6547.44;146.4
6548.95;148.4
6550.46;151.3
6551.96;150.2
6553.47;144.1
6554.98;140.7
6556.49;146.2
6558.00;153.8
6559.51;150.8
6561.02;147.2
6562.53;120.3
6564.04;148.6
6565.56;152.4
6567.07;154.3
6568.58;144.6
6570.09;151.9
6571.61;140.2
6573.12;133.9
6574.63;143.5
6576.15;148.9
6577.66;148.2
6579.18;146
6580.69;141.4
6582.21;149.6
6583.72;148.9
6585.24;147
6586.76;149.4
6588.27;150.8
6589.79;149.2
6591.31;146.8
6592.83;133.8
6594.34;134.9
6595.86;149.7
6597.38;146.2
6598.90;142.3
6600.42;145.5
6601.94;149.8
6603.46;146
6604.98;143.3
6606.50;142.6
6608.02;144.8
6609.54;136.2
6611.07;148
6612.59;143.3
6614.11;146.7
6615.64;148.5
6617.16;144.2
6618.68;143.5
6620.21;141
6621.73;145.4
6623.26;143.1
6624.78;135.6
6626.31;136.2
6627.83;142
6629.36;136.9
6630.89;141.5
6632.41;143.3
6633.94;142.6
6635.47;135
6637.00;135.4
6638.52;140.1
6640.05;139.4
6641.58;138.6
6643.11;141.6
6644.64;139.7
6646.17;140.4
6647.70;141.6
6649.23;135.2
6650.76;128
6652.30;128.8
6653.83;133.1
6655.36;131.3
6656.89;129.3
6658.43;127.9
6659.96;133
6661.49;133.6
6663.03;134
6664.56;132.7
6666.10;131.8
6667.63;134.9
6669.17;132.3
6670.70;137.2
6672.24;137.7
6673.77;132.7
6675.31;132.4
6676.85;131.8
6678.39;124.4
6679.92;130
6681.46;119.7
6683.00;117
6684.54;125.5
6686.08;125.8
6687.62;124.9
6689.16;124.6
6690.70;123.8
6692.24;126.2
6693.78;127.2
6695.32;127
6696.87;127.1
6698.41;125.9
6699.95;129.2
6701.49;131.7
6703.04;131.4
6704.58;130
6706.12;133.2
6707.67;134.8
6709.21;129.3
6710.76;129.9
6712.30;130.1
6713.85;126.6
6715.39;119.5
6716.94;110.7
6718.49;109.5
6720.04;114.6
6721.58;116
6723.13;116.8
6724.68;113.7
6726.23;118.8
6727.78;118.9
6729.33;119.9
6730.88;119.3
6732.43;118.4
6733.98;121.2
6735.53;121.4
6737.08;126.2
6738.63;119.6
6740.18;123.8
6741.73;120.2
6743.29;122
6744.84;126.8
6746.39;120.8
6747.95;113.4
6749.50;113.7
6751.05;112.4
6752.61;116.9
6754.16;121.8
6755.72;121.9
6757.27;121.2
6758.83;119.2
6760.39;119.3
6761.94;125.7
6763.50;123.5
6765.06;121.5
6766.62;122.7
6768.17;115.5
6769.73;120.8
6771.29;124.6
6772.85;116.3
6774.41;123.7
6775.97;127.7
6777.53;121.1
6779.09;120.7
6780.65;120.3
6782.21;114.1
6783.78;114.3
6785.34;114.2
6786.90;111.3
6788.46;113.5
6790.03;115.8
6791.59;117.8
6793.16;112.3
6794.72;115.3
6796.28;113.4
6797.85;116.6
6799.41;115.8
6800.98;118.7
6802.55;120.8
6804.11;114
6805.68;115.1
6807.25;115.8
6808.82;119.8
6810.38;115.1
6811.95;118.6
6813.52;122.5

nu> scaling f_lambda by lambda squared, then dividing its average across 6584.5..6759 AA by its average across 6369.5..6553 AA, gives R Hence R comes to 1.02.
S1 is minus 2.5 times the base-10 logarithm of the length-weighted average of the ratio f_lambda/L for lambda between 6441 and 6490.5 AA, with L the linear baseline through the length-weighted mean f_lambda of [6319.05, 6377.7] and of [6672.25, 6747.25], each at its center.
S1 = -0.11 mag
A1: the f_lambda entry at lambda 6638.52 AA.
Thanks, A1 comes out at 140.1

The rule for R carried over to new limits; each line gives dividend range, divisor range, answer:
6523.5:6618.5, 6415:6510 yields 1.11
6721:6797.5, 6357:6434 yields 1.04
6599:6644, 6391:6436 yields 1.15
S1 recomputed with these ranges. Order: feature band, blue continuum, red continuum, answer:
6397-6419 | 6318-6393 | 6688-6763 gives -0.067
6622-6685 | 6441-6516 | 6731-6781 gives -0.056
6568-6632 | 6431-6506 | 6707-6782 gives -0.117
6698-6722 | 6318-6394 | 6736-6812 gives -0.050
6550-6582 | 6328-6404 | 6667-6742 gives -0.166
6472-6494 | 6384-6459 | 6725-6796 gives -0.097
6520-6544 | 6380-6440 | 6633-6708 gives -0.167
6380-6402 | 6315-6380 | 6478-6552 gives 0.098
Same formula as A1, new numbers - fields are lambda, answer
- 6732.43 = 118.4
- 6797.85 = 116.6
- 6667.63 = 134.9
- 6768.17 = 115.5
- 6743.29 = 122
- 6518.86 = 151.5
